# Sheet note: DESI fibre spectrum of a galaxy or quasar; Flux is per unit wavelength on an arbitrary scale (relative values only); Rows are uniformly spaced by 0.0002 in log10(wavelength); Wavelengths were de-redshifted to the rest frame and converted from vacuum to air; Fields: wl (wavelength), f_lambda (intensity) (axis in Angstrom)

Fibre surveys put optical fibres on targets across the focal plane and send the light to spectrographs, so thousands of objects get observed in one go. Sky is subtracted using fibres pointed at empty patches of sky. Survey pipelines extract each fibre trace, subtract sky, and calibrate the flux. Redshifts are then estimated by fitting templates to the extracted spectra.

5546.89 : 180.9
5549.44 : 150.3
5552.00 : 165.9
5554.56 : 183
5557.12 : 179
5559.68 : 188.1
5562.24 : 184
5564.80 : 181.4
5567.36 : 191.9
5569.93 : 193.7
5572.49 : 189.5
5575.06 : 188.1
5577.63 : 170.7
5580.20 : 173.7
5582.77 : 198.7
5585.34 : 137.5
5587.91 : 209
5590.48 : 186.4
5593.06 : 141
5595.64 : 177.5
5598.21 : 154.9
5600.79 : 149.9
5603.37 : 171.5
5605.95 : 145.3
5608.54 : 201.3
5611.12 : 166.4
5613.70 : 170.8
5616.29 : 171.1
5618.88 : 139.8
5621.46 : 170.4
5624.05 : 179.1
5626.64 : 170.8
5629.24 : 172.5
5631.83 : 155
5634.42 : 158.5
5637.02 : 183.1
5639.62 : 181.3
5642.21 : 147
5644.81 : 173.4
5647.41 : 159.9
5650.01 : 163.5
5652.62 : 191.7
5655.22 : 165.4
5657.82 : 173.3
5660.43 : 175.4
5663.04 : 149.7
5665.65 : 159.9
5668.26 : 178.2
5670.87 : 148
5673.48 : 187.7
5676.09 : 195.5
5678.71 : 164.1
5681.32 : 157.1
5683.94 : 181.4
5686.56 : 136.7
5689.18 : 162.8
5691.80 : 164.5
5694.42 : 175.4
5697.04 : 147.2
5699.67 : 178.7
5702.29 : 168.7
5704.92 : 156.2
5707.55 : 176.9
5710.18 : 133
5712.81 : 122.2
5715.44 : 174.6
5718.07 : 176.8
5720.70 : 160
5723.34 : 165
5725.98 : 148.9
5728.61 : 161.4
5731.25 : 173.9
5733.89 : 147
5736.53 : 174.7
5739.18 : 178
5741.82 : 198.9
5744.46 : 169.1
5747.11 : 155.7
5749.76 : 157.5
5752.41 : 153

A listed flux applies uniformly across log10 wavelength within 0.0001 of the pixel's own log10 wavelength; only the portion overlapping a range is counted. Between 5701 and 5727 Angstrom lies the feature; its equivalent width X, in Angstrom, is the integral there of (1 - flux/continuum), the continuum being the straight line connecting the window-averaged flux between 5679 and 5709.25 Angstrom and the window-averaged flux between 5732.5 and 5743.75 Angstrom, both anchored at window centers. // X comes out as 1.6 Angstrom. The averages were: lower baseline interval 164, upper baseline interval 174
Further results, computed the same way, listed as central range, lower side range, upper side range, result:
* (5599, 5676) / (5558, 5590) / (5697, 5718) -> 1.8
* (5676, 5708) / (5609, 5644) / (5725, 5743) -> 0.6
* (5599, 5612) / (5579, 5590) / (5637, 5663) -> 0.8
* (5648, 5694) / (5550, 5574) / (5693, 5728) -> -0.4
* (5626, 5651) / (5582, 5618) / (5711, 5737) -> 0.0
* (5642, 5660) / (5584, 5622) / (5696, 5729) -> -0.7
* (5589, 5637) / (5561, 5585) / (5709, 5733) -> 2.8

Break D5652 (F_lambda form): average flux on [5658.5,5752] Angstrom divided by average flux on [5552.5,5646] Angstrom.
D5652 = 0.95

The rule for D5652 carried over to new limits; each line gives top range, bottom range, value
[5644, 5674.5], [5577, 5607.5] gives 1.00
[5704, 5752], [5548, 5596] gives 0.91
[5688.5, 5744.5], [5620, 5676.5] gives 0.97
